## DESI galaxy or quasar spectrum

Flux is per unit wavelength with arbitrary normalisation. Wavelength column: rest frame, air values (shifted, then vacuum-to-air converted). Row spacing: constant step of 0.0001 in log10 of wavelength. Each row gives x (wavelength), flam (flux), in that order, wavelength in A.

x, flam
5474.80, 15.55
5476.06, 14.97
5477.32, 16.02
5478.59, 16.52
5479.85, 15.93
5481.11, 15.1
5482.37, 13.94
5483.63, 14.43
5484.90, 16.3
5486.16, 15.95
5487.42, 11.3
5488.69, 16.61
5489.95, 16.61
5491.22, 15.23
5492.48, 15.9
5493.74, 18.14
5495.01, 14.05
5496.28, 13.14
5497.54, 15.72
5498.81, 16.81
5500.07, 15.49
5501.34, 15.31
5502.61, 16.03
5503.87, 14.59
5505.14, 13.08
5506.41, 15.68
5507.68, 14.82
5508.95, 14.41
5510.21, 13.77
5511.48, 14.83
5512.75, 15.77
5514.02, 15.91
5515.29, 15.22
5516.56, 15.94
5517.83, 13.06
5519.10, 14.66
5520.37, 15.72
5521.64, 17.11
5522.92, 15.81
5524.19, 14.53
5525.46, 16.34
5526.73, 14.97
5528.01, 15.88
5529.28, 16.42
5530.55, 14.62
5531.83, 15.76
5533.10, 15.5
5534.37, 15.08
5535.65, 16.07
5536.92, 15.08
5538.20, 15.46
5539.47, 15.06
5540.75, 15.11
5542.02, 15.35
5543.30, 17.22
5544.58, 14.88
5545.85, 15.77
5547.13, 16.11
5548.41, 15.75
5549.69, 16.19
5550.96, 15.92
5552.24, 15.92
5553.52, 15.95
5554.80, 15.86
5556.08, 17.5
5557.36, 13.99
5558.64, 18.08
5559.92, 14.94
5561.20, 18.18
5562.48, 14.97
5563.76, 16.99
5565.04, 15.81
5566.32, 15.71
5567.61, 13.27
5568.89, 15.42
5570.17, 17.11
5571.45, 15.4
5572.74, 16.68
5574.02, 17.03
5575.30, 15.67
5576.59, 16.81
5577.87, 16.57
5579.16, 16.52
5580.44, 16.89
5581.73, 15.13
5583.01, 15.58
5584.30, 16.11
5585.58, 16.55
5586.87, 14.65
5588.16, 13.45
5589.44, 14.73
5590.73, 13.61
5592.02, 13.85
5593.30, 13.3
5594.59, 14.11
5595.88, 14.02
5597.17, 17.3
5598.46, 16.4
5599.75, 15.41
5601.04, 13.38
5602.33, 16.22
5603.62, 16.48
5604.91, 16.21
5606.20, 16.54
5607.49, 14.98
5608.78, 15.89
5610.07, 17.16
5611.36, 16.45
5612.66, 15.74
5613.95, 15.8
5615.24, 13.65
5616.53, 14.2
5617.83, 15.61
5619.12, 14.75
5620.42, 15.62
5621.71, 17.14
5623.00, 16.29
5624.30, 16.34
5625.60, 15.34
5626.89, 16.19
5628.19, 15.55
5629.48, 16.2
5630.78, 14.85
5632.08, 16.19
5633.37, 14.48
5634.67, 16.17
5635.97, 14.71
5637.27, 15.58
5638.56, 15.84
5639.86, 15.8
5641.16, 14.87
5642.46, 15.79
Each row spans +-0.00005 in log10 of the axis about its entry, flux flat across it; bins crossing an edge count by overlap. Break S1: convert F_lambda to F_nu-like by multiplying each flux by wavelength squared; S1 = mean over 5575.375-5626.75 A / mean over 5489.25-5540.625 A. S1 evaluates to 1.04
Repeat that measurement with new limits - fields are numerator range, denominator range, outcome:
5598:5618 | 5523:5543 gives 1.04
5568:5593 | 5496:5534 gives 1.05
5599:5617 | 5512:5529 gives 1.04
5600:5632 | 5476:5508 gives 1.07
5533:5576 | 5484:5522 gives 1.06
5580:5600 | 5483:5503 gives 1.01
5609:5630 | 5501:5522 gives 1.09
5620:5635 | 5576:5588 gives 1.01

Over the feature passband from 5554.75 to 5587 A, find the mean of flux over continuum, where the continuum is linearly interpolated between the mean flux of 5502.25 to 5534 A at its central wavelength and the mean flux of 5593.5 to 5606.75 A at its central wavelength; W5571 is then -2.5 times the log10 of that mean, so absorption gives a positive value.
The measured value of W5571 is -0.05 mag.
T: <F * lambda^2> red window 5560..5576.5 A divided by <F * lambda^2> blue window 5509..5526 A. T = 1.07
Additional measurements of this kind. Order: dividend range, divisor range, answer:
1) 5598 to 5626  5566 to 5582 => 0.99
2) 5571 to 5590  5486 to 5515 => 1.08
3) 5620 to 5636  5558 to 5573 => 1.01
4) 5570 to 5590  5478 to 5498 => 1.07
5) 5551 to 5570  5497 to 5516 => 1.07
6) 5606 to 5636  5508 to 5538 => 1.06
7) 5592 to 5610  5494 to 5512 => 1.07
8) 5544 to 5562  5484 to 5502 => 1.06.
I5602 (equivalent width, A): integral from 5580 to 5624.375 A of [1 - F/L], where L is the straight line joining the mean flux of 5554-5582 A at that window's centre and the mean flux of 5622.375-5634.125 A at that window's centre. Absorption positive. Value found 1.4 A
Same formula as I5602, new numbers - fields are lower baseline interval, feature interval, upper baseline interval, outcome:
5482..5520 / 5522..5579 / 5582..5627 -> -2.3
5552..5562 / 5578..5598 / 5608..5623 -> 1.1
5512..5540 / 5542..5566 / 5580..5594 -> -1.4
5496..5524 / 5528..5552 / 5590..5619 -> -0.7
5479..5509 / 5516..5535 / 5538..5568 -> 0.2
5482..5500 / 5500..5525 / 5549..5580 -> 0.7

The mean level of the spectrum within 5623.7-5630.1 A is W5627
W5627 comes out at 15.9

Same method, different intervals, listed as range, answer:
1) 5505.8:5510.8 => 14.7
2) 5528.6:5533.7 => 15.6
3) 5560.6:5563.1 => 16.6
